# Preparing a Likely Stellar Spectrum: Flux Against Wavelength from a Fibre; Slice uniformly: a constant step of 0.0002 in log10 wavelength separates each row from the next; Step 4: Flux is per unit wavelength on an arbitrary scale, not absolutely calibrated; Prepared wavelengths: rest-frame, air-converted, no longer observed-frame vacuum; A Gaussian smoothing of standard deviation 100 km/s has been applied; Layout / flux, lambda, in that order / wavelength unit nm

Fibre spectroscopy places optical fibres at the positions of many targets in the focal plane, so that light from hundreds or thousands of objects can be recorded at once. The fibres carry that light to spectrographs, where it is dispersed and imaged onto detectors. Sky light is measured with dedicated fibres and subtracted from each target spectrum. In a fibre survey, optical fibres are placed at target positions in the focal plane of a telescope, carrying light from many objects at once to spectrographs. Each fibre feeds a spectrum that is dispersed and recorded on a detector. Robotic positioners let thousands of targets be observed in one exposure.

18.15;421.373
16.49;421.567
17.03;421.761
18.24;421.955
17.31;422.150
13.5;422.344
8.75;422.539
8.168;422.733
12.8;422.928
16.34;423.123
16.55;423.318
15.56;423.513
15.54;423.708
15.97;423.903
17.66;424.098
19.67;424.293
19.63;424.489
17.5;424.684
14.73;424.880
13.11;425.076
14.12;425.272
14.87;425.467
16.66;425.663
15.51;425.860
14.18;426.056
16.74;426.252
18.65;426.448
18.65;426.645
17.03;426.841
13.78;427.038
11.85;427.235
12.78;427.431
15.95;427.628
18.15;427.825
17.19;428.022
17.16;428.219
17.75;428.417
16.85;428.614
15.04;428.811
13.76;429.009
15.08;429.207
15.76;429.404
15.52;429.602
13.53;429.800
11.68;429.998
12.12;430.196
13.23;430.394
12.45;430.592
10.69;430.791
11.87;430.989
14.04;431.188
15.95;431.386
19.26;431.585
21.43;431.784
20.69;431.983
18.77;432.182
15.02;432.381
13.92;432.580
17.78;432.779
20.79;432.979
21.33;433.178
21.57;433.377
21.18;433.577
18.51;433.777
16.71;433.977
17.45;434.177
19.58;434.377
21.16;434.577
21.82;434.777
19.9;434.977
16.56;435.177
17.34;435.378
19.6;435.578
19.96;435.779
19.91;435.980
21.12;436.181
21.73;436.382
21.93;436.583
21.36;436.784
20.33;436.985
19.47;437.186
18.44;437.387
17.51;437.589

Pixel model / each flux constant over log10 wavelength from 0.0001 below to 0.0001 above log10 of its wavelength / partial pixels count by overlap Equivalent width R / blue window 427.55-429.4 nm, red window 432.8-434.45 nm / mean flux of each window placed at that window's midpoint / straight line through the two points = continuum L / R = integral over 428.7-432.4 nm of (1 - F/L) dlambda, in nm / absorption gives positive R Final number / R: 0.542 nm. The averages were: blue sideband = 16.3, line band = 15.1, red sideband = 19.5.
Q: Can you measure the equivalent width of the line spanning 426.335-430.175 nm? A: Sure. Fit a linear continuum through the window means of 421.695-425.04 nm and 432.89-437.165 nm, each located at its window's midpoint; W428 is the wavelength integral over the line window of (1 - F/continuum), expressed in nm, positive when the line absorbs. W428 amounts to 0.41 nm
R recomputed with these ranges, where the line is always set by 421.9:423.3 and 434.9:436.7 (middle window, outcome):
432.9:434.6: -0.08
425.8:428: -0.03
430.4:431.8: 0.24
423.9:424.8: -0.24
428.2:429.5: 0.05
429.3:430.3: 0.19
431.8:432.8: 0.03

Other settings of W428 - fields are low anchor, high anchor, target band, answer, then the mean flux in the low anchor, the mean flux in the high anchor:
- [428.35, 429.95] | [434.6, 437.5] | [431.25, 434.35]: -0.16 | 15.2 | 20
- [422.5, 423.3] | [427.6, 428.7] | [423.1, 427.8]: -0.48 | 12.2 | 17.3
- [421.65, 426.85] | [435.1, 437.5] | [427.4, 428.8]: 0.03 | 15.7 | 19.8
